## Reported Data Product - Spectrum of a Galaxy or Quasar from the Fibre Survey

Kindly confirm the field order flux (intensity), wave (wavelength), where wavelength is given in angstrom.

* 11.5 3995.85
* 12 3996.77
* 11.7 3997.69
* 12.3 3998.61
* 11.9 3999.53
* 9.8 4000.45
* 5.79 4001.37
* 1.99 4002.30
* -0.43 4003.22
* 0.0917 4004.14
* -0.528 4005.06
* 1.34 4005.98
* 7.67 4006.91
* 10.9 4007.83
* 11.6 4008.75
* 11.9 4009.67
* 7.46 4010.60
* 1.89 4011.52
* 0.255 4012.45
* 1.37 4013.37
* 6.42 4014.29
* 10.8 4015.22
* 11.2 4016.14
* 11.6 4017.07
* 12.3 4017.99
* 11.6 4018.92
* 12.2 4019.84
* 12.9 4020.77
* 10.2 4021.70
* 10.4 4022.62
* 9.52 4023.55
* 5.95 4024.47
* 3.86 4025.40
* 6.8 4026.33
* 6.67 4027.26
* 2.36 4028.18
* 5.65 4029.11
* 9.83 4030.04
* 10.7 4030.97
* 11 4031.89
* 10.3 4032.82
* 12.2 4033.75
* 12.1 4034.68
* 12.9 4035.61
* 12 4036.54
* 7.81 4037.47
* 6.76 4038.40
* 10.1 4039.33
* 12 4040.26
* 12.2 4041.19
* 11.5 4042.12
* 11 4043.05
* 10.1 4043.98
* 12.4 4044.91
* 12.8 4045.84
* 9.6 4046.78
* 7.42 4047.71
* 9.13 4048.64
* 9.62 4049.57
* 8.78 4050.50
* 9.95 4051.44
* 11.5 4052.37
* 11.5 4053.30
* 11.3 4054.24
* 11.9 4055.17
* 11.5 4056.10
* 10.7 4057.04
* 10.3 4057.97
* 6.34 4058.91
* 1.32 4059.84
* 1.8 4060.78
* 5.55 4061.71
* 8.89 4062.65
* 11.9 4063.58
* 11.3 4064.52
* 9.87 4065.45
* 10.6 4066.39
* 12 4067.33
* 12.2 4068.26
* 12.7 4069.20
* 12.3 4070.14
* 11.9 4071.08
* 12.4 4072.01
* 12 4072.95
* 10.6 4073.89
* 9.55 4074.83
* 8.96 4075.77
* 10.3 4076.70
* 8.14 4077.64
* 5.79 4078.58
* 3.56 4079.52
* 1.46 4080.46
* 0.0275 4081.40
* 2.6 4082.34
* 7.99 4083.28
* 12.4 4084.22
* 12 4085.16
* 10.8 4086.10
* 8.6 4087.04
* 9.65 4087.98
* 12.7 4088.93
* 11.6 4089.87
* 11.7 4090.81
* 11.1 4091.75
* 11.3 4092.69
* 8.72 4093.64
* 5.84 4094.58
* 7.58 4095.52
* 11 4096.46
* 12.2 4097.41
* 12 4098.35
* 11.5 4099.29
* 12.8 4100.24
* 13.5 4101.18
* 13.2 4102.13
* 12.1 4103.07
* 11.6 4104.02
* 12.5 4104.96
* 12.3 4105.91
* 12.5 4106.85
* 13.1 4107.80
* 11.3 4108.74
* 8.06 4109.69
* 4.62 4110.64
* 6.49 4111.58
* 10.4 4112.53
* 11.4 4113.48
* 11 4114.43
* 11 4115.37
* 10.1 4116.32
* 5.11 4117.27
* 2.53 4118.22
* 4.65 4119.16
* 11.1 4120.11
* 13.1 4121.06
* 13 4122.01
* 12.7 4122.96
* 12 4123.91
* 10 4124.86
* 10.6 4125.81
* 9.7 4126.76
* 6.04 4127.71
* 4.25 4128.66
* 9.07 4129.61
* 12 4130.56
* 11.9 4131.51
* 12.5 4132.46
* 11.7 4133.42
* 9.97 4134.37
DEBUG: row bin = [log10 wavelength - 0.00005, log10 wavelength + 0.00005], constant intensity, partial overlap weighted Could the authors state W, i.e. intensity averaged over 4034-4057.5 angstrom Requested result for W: 10.7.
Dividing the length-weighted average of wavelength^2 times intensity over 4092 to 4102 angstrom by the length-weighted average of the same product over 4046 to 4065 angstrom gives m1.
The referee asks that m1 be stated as 1.2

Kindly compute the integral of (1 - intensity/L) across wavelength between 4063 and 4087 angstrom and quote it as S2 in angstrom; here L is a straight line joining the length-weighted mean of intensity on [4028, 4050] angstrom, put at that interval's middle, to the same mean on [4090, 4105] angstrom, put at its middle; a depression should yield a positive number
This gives 3.2 angstrom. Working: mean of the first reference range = 10.2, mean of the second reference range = 11.1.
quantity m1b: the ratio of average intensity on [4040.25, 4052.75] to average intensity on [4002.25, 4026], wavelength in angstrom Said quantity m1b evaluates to 1.46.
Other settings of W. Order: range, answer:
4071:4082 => 7.69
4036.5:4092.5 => 9.56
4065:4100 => 9.63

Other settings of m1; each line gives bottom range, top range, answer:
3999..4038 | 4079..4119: 1.25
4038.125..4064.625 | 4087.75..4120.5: 1.09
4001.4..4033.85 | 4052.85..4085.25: 1.24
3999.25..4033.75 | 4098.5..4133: 1.44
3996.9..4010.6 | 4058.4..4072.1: 1.37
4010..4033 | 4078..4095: 1.05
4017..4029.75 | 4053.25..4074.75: 1.18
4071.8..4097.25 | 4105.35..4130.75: 1.10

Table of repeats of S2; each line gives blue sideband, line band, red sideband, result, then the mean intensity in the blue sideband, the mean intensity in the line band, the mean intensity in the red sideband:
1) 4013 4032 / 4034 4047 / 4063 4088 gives -3.01 angstrom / 8.72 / 11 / 9.31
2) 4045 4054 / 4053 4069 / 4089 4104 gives 1.56 angstrom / 10.2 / 9.38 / 11.1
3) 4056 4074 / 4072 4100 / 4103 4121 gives 1.64 angstrom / 9.76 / 9.11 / 9.59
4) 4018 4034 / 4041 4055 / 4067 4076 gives -0.52 angstrom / 9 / 10.6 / 11.5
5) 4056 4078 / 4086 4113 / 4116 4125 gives -3.41 angstrom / 9.69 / 10.7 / 9.4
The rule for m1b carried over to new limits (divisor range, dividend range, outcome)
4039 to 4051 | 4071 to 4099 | 0.87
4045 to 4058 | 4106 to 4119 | 0.86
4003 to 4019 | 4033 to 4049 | 1.64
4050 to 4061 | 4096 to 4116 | 1.23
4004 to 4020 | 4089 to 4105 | 1.54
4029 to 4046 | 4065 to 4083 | 0.81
